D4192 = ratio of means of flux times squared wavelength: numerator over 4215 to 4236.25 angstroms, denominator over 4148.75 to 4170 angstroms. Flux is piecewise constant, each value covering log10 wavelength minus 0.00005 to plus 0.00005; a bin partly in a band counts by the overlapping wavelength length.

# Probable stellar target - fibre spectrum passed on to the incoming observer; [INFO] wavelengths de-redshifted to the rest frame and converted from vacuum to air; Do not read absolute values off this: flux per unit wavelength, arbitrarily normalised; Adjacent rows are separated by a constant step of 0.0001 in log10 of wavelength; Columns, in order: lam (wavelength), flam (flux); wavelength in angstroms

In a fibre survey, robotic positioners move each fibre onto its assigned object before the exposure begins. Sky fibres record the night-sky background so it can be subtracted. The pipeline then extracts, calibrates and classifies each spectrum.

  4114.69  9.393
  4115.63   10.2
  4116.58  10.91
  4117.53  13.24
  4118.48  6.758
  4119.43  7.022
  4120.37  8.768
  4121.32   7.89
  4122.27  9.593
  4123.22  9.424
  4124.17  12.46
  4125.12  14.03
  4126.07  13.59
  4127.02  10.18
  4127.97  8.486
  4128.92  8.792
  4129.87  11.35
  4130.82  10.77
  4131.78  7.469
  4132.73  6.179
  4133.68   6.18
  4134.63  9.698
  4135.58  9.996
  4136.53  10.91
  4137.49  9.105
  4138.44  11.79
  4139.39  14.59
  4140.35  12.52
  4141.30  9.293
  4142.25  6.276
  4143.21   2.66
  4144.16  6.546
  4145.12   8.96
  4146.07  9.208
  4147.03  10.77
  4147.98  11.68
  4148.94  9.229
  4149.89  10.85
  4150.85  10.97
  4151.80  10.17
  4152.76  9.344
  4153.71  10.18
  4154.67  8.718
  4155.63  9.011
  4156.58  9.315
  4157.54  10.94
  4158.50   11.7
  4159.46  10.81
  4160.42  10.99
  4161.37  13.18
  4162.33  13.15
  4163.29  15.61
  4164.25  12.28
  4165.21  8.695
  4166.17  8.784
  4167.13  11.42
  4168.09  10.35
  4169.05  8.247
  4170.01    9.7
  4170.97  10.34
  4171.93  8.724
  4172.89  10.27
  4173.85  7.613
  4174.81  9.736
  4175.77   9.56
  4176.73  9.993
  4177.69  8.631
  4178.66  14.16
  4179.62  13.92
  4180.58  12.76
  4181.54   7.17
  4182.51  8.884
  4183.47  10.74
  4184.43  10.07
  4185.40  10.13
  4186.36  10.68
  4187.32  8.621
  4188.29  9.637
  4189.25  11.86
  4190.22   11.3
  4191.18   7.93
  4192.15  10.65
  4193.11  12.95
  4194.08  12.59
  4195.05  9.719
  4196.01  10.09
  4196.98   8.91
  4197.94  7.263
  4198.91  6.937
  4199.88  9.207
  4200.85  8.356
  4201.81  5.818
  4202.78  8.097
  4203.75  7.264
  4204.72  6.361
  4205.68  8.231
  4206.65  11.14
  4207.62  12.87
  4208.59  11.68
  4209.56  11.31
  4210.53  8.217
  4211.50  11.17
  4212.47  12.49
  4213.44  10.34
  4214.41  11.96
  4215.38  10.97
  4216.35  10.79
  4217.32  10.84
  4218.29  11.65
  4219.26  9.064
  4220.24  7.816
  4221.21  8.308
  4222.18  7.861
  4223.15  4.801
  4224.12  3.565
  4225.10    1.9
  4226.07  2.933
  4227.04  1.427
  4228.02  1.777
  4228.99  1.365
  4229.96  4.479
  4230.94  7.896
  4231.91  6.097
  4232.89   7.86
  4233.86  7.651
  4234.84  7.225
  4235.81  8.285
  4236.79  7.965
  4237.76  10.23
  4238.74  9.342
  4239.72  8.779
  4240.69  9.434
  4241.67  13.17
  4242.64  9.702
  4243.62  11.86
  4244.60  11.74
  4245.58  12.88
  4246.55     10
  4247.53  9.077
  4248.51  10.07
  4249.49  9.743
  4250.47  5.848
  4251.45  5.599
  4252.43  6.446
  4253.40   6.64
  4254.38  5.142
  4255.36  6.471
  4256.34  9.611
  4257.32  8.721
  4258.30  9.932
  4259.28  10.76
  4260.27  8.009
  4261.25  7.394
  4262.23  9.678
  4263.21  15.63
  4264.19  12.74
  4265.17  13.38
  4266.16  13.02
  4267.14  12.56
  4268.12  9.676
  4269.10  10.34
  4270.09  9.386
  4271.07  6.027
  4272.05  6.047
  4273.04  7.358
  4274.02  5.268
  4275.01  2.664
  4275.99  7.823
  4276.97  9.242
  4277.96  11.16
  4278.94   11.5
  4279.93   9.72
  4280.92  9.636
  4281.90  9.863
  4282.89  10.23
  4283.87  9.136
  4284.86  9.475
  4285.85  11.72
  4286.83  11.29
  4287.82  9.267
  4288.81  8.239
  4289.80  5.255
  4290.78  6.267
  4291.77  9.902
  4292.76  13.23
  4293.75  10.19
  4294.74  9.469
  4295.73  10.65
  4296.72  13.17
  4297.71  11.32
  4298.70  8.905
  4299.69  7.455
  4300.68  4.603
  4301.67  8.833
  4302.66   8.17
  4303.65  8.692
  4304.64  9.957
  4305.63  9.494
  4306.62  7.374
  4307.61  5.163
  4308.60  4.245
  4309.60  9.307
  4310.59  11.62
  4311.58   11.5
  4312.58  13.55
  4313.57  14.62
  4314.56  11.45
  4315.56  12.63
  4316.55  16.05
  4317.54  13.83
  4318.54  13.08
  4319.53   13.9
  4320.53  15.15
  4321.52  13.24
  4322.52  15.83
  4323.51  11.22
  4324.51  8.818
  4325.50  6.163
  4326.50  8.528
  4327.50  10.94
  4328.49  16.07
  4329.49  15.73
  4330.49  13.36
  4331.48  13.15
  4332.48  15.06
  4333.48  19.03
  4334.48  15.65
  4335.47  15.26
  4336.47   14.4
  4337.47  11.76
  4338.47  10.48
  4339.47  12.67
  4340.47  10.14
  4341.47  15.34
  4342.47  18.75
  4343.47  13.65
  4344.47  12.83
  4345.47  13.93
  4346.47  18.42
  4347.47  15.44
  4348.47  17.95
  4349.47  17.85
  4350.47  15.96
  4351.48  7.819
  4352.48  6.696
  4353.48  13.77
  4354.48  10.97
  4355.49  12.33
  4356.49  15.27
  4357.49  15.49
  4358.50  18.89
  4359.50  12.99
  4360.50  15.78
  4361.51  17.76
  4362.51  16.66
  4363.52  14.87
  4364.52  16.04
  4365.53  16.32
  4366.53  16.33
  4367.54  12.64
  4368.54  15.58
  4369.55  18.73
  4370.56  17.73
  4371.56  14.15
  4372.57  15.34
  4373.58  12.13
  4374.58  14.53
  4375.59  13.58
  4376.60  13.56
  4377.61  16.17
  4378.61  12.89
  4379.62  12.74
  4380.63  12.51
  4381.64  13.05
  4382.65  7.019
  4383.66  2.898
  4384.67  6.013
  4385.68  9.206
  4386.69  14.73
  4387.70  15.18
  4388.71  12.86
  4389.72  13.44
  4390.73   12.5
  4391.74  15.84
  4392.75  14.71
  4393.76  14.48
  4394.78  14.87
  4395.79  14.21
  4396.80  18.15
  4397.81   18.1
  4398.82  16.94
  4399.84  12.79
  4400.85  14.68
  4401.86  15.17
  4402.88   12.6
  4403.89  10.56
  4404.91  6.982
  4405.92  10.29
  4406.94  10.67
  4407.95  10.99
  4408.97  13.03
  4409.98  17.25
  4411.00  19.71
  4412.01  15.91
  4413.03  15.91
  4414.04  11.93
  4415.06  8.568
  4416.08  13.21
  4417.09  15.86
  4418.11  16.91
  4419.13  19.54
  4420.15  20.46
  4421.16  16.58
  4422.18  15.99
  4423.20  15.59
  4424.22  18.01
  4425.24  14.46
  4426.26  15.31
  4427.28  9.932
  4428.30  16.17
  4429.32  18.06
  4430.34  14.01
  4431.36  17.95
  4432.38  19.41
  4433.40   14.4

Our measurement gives 0.6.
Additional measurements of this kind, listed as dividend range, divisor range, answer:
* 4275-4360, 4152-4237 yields 1.35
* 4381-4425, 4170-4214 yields 1.54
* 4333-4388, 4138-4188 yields 1.50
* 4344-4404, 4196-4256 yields 1.83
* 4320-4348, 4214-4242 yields 1.94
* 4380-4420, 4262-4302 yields 1.48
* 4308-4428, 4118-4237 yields 1.62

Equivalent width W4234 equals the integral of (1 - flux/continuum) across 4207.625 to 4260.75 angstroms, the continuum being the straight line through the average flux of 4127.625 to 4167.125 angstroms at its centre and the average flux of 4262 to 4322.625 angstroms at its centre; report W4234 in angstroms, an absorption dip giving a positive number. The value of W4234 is 9.0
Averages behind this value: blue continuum 9.95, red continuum 10.1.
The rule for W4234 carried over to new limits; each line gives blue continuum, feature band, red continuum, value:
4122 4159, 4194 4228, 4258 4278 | 3.90 angstroms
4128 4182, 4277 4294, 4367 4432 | 3.41 angstroms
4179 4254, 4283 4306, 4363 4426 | 3.69 angstroms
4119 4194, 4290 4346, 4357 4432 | 5.80 angstroms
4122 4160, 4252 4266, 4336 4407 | 2.89 angstroms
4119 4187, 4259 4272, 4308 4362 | 1.75 angstroms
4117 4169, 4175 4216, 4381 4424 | 2.86 angstroms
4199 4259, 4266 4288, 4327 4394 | 2.56 angstroms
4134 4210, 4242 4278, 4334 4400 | 8.21 angstroms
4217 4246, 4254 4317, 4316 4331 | 6.08 angstroms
